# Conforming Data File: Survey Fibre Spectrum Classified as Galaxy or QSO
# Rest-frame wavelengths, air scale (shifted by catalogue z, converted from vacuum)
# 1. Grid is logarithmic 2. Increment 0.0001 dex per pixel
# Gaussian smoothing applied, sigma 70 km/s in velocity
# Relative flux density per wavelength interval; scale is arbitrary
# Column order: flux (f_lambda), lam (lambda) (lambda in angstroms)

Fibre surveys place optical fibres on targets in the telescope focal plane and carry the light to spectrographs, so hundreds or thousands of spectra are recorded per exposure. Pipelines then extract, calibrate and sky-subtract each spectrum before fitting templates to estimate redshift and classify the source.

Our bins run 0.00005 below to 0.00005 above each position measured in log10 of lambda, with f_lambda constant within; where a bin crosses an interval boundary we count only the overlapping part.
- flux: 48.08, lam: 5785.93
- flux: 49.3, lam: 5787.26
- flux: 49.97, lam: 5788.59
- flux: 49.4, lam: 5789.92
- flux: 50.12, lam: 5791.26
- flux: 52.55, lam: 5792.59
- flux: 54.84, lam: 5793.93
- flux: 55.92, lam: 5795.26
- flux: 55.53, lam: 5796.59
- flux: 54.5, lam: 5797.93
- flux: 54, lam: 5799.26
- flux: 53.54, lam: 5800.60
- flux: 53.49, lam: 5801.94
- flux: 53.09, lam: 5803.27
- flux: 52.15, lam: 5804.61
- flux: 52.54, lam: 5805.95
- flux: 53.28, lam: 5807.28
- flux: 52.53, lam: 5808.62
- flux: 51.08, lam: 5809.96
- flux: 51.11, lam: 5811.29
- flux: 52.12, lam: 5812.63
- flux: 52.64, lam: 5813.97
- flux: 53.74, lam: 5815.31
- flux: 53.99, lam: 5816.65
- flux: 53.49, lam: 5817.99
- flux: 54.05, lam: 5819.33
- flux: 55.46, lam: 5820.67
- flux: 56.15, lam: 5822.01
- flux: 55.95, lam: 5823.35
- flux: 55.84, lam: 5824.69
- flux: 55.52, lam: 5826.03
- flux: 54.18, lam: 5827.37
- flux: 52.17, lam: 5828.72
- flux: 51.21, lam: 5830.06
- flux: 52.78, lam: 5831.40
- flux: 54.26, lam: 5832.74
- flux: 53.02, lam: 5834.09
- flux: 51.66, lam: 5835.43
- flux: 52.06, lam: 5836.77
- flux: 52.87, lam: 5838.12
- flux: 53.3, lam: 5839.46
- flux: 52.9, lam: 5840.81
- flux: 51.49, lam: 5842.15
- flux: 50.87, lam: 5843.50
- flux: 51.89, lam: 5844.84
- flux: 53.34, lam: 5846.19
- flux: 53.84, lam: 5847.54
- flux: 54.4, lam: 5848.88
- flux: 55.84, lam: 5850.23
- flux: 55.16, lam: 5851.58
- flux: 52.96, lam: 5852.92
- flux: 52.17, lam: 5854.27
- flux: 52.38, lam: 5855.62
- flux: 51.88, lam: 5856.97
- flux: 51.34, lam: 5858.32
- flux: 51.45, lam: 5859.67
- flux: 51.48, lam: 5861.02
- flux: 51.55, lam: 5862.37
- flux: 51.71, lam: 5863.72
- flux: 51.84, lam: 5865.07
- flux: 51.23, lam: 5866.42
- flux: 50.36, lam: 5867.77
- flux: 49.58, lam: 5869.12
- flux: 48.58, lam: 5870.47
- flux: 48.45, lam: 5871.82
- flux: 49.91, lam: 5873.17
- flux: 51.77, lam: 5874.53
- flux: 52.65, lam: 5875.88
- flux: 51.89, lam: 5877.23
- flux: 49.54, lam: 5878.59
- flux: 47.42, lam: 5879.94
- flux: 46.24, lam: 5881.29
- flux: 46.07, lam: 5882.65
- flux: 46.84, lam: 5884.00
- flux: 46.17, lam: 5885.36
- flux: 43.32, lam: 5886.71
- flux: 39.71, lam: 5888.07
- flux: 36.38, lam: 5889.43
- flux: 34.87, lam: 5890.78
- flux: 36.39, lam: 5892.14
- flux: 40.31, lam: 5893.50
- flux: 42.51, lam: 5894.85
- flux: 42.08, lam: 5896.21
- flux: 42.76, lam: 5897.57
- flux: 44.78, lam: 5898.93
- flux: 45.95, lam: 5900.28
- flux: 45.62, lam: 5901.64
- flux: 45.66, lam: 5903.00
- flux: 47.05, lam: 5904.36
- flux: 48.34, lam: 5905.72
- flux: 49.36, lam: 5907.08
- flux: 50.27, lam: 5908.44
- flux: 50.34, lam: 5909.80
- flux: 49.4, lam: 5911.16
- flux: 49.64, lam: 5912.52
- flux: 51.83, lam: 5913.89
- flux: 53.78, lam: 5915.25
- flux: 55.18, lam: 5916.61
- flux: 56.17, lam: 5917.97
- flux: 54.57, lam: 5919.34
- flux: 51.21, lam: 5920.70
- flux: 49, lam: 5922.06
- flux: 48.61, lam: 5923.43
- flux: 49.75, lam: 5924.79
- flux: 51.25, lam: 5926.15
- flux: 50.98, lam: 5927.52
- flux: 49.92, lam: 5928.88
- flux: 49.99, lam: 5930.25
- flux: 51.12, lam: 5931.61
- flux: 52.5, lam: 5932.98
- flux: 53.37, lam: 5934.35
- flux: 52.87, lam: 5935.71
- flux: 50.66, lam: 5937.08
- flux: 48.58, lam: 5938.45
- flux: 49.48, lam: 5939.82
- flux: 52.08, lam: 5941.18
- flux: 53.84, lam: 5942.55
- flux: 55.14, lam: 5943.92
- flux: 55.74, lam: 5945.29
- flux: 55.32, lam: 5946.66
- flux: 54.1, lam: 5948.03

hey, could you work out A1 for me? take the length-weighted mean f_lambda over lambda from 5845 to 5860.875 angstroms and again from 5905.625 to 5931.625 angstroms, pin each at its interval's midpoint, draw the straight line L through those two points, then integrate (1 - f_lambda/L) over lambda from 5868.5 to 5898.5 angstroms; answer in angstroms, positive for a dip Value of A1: 4.0 angstroms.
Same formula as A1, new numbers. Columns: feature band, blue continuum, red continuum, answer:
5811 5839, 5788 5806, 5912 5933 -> -0.5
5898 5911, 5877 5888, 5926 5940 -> 0.3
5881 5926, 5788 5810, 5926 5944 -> 4.4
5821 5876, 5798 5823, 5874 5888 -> -2.4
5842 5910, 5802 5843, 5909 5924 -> 5.3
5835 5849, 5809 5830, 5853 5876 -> 0.0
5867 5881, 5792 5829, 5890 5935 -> 0.1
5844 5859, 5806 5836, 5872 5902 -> -1.1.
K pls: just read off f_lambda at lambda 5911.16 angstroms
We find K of 49.4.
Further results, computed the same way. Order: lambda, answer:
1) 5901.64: 45.62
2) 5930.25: 49.99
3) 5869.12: 49.58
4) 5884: 46.84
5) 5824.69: 55.84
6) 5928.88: 49.92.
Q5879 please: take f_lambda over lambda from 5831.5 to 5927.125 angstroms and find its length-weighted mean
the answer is 49.4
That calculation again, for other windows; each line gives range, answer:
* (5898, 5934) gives 50.1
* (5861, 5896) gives 46.6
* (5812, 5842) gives 53.6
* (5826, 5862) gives 52.8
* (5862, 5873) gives 50.4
